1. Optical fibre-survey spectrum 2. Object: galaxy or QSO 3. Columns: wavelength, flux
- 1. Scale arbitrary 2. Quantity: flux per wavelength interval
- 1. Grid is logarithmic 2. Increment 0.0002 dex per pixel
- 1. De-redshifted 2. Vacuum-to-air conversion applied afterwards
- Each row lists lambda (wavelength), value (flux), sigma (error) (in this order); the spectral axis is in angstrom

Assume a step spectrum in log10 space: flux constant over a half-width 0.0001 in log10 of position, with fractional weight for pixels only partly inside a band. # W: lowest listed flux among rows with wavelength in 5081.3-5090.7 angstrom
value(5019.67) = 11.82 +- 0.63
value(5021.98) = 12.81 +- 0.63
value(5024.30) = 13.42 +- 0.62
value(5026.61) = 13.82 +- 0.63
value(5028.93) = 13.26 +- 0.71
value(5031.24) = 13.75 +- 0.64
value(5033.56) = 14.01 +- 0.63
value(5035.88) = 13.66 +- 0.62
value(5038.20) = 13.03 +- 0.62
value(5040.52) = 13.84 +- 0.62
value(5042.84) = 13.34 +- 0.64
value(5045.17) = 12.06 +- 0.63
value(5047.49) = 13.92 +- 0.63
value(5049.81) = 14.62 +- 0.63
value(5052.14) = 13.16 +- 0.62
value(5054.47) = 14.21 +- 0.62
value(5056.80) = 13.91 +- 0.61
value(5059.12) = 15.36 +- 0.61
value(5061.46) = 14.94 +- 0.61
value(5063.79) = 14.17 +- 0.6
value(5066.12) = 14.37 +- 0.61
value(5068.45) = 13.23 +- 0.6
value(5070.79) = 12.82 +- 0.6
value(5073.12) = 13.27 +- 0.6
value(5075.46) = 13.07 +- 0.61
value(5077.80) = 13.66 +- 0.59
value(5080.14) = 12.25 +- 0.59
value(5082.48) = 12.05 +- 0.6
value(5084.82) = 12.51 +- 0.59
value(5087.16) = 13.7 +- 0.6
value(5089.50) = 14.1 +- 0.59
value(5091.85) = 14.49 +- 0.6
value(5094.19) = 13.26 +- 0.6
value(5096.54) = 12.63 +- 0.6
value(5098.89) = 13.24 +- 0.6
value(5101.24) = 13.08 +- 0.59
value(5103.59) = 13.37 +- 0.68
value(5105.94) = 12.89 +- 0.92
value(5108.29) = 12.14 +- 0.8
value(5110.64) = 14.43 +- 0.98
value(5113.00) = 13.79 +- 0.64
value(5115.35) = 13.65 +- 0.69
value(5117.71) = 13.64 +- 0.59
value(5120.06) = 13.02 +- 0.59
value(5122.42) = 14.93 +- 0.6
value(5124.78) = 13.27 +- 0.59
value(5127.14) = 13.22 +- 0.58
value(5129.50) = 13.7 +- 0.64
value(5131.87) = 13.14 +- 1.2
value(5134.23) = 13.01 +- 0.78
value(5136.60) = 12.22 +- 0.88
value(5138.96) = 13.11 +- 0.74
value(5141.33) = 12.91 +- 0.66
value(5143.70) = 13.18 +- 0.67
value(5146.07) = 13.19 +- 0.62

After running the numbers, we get 12.05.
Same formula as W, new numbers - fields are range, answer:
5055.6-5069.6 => 13.23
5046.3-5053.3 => 13.16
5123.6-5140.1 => 12.22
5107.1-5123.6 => 12.14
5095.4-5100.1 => 12.63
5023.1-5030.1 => 13.26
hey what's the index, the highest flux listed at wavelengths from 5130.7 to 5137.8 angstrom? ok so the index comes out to 13.14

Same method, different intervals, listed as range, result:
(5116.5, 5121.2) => 13.64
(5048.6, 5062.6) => 15.36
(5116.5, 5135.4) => 14.93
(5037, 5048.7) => 13.92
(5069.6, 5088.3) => 13.7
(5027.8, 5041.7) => 14.01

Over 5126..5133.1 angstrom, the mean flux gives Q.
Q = 13.3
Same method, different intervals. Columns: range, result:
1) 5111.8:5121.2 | 13.5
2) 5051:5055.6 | 13.7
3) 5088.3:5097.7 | 13.6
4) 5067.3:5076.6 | 13.1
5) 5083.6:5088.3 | 13.1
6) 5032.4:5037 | 13.8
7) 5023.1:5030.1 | 13.5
